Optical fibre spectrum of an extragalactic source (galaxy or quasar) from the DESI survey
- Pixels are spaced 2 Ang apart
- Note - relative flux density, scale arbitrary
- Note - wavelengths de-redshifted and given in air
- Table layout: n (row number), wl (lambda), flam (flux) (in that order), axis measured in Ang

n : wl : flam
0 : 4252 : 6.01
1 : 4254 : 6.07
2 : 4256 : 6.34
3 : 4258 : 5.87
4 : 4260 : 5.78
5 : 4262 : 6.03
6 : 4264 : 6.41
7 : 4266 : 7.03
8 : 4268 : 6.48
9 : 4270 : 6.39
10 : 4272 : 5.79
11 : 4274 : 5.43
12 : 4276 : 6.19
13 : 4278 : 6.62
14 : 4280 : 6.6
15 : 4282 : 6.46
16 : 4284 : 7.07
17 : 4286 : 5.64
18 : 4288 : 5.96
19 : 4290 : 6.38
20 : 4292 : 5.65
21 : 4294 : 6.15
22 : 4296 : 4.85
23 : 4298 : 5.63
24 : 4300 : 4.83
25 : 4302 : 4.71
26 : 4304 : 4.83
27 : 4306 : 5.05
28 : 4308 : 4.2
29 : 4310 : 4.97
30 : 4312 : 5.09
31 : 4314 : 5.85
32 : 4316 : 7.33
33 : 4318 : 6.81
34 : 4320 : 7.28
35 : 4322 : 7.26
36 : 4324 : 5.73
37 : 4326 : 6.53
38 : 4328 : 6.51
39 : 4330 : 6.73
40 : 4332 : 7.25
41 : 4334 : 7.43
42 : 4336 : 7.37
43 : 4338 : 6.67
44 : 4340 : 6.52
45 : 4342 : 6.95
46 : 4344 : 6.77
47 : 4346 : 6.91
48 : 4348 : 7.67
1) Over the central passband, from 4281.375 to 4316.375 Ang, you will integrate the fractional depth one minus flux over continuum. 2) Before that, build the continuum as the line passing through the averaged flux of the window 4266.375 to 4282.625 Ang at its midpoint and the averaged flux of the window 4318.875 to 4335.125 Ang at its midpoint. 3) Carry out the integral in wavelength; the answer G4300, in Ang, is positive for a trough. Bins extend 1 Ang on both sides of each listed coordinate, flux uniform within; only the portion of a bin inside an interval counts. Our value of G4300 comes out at 5.24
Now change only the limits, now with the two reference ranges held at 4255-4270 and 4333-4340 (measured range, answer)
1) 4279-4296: 1.01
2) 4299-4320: 4.12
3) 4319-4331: 0.47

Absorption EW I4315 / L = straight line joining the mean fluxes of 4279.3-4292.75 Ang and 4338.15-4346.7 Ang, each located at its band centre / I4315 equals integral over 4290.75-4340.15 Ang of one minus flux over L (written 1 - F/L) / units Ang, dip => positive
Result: 3.7 Ang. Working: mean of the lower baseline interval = 6.25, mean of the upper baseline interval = 6.77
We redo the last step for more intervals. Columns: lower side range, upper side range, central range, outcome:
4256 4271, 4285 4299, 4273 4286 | -0.8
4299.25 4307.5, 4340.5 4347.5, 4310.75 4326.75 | -2.4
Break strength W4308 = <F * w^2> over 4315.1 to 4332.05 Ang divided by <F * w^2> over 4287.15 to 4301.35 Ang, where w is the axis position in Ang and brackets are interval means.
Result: 1.23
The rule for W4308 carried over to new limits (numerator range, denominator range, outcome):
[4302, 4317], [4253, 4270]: 0.86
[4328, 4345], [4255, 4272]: 1.15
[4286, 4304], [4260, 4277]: 0.90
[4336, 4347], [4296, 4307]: 1.39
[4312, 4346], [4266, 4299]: 1.13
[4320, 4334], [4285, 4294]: 1.16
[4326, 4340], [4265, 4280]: 1.13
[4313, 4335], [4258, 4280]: 1.12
